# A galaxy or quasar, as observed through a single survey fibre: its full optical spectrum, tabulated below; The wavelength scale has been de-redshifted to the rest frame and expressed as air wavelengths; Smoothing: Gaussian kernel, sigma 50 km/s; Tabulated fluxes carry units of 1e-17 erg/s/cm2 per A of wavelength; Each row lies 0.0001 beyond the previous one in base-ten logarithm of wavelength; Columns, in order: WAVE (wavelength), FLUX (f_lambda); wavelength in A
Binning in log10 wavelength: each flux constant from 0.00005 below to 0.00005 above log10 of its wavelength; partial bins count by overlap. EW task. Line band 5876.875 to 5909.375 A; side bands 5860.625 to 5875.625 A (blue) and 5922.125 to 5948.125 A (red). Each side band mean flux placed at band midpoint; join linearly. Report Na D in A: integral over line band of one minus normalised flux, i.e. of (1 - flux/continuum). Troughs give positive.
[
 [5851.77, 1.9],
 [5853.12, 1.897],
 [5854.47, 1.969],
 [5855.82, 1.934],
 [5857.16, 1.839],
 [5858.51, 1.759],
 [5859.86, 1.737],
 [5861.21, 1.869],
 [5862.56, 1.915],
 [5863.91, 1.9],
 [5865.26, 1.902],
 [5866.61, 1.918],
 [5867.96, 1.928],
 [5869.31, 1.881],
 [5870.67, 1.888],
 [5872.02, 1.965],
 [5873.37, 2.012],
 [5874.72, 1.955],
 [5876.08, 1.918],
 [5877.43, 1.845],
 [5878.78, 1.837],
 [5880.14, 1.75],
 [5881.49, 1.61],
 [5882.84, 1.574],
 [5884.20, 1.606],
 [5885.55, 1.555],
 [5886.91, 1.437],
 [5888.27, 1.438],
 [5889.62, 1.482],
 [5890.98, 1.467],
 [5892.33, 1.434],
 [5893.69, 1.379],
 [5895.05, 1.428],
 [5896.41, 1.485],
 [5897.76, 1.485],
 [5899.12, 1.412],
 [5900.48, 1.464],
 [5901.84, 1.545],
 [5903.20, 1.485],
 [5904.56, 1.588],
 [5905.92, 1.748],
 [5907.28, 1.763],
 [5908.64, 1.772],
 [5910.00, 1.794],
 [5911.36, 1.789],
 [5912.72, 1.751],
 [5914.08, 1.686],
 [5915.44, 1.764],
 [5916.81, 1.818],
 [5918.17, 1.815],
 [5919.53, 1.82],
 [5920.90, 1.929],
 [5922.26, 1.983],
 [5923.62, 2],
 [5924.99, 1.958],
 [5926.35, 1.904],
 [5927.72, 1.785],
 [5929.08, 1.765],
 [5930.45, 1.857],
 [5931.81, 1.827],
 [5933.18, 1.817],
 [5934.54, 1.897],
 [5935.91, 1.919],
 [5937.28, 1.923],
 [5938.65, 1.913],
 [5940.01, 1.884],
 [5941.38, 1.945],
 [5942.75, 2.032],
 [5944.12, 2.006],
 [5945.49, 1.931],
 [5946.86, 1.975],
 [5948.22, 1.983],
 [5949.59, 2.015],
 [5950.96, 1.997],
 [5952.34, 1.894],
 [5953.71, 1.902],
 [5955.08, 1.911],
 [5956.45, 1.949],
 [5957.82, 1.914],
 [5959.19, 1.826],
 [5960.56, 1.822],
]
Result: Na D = 6.0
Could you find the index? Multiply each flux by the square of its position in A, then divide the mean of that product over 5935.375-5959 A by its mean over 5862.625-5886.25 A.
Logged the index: 1.1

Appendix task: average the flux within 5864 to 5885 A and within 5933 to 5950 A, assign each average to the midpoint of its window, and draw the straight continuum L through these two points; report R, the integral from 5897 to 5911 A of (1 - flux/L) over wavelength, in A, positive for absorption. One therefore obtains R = 2.1 A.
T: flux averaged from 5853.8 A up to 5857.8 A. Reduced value 1.92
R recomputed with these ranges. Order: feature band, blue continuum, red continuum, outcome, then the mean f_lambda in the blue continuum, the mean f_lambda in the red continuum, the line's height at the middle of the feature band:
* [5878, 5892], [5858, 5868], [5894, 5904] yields 0.4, 1.86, 1.47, 1.62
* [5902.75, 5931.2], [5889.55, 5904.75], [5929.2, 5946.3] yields -2.0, 1.47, 1.91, 1.68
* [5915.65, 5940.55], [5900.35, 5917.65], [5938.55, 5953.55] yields -0.6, 1.7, 1.96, 1.83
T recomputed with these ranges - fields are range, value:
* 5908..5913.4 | 1.78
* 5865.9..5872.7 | 1.92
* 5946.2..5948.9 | 1.99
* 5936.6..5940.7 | 1.91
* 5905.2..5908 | 1.75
